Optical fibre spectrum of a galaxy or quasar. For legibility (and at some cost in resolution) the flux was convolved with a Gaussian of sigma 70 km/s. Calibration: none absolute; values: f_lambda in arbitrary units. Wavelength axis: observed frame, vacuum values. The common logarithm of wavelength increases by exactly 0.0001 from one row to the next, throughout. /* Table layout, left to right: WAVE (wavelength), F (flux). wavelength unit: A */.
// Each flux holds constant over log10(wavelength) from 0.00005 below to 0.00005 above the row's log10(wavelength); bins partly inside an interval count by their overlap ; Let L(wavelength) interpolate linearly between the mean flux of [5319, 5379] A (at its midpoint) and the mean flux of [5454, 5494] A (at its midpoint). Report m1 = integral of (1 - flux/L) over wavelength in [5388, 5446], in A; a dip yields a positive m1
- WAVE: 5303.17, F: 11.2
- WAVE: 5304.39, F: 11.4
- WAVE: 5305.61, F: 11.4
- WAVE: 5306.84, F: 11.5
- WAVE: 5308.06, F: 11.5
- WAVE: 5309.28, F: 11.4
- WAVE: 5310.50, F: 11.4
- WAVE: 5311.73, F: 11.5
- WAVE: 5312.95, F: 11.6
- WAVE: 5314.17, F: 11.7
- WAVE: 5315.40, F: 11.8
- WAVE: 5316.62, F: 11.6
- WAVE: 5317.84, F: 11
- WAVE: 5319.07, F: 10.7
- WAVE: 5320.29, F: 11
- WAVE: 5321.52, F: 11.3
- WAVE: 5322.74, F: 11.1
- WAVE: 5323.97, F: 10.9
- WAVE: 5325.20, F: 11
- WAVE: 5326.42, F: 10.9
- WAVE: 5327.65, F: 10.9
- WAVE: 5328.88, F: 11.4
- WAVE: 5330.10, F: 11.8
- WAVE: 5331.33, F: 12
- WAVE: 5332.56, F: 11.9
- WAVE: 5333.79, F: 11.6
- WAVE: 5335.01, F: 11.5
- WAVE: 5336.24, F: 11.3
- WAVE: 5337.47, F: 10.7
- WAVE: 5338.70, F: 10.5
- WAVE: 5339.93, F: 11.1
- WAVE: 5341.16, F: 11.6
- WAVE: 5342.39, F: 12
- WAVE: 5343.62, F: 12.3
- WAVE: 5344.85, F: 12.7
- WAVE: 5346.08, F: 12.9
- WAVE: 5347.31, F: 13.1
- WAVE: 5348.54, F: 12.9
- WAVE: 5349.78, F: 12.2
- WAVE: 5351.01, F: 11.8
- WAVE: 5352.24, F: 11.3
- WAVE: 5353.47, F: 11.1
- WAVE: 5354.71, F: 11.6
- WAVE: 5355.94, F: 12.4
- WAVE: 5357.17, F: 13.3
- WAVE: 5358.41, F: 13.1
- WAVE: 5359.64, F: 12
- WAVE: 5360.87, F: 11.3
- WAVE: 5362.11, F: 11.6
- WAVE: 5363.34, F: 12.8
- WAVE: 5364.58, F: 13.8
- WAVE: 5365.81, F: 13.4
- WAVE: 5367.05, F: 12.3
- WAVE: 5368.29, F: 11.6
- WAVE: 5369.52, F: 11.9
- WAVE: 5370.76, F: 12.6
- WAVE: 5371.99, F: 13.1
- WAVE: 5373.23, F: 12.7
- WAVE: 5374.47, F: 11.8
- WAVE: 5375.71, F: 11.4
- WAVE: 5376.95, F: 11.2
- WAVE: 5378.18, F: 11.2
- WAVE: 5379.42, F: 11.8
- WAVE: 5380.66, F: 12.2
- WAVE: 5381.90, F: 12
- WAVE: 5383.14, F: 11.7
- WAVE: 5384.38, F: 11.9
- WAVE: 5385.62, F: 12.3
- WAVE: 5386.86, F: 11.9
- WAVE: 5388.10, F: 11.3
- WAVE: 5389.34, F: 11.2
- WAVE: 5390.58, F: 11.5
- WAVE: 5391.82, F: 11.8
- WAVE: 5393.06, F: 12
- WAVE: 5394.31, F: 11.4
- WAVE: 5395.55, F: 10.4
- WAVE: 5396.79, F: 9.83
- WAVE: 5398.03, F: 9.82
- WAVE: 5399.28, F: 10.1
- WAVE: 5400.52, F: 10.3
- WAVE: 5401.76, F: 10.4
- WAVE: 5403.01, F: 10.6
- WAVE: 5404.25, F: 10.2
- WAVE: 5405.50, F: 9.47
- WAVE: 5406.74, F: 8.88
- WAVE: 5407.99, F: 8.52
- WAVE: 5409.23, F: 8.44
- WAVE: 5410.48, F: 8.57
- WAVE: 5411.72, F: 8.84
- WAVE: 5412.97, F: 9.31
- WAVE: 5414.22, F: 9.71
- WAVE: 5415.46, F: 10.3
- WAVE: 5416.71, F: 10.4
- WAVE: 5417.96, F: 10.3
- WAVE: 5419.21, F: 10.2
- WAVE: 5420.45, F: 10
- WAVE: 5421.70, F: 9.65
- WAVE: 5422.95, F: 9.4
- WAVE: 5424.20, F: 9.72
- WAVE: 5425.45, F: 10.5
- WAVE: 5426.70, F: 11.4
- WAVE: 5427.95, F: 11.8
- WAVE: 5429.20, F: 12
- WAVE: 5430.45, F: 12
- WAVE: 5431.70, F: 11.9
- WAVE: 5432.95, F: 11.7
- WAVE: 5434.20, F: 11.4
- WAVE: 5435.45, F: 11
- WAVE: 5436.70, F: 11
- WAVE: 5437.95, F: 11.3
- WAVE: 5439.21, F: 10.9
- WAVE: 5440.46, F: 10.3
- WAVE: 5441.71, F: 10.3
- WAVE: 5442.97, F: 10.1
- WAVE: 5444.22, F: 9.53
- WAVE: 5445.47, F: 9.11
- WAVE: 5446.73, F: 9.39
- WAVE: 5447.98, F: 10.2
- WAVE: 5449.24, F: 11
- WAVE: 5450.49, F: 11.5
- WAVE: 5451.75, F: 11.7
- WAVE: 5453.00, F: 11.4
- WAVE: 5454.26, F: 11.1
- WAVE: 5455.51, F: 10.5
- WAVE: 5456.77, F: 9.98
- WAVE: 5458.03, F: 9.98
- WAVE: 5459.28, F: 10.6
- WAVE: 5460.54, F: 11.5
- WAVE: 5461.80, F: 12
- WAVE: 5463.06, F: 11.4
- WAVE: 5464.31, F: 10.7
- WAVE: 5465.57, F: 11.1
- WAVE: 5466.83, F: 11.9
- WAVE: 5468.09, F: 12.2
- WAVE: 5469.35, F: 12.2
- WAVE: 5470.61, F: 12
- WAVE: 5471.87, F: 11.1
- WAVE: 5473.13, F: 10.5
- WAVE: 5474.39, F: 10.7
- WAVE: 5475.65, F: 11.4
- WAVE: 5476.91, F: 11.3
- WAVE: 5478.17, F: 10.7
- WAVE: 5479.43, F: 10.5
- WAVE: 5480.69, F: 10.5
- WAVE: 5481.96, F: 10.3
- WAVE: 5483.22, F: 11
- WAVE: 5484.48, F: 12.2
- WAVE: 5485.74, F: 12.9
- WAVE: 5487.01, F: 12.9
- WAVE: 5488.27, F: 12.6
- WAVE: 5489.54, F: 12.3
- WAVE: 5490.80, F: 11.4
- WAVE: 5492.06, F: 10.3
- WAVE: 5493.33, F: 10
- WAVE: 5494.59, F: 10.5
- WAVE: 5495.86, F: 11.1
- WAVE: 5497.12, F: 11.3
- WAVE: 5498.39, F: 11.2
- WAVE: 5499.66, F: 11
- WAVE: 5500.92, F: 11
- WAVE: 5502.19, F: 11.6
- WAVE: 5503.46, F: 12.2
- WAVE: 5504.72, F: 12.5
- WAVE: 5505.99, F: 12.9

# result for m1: 5.7 A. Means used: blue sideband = 11.9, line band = 10.4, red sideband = 11.2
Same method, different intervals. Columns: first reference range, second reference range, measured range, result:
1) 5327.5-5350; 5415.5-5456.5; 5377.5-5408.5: 0.8 A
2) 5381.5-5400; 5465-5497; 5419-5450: 1.8 A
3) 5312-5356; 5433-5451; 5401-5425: 2.6 A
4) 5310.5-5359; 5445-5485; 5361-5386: -1.5 A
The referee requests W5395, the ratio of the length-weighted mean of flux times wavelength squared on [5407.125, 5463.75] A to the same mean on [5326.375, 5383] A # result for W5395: 0.90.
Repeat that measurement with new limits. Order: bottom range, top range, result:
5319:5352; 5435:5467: 0.96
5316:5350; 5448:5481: 1.01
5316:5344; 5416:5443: 0.99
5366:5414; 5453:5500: 1.06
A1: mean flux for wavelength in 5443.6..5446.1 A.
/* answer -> 9.32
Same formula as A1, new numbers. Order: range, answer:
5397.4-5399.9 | 9.95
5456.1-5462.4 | 10.8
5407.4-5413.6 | 8.74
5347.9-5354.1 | 11.9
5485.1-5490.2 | 12.7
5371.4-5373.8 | 12.9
